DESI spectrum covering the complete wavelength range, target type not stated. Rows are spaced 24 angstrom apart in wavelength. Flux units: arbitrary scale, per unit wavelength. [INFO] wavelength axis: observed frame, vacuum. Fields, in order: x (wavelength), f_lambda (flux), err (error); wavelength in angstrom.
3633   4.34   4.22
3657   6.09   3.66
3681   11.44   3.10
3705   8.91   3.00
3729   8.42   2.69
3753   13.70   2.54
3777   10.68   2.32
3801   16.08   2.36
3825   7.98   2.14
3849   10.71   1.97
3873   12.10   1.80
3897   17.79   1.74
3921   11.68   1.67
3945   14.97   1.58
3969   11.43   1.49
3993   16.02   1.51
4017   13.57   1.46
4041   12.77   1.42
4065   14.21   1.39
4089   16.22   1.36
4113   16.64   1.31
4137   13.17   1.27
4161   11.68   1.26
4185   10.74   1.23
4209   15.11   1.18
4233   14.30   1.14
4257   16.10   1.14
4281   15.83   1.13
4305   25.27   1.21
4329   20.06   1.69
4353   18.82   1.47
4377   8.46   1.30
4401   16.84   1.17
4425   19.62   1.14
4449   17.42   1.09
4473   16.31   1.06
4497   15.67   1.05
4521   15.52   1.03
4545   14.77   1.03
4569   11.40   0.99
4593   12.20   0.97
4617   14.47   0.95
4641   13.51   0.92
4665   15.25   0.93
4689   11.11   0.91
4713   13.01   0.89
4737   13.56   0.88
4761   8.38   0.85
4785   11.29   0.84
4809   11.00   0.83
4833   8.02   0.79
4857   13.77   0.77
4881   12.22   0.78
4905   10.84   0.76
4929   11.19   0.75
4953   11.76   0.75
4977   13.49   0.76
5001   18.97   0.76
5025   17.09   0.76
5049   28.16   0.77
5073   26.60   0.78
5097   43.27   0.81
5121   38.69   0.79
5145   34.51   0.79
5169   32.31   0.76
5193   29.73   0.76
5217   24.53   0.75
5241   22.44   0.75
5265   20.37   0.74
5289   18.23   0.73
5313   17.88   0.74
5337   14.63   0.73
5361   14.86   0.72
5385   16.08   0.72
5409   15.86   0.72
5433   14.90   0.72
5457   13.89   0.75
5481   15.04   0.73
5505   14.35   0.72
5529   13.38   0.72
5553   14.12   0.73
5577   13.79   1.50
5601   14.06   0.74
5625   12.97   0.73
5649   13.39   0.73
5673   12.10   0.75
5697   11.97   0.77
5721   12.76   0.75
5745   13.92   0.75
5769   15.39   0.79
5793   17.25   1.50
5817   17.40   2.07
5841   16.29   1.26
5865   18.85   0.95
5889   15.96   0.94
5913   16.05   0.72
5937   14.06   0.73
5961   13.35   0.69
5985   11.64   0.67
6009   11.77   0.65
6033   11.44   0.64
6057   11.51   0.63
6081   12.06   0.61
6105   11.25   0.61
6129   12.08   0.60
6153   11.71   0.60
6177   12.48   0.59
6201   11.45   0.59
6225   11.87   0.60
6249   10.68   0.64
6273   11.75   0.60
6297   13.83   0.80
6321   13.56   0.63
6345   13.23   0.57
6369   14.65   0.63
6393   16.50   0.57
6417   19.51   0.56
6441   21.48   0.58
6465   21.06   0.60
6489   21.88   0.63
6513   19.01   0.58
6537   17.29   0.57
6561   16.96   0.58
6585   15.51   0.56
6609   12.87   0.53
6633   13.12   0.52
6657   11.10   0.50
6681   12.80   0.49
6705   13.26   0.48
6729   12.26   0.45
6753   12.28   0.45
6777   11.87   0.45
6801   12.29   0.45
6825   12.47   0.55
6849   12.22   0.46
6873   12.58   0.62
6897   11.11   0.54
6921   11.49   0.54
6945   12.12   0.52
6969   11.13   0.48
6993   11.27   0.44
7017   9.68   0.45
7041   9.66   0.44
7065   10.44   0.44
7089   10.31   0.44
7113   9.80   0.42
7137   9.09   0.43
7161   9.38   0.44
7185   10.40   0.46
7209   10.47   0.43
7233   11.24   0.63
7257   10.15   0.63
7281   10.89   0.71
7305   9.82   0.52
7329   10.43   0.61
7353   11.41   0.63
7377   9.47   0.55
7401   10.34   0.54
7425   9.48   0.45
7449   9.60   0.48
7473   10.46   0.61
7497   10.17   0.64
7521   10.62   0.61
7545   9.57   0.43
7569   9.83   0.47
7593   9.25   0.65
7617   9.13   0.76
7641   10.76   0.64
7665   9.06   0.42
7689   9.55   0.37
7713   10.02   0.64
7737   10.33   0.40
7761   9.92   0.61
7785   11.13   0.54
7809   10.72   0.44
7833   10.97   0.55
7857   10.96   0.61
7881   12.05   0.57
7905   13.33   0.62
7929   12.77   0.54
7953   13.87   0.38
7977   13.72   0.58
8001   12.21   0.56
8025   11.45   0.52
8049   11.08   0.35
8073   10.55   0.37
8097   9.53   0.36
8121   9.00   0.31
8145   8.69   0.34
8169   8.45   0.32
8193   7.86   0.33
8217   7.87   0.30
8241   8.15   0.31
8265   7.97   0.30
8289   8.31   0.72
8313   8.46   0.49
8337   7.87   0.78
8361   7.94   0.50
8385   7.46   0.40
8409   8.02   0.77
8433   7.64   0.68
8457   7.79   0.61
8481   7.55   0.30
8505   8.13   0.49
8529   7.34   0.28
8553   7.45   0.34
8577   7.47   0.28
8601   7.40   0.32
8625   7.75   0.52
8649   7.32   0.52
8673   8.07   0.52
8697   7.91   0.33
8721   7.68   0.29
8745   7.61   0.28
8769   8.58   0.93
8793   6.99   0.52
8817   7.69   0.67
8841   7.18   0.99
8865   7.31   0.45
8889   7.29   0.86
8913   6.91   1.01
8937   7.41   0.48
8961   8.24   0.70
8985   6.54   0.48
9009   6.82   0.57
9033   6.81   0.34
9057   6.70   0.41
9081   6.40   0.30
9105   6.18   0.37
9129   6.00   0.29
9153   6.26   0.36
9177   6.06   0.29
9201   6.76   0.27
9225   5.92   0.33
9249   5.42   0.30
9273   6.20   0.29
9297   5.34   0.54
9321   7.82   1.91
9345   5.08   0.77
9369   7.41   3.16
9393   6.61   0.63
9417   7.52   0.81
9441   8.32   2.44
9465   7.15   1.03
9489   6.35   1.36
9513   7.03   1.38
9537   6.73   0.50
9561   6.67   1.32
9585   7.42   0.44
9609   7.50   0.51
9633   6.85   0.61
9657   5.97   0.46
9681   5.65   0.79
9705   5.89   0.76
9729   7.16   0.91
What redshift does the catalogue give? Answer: 3.18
